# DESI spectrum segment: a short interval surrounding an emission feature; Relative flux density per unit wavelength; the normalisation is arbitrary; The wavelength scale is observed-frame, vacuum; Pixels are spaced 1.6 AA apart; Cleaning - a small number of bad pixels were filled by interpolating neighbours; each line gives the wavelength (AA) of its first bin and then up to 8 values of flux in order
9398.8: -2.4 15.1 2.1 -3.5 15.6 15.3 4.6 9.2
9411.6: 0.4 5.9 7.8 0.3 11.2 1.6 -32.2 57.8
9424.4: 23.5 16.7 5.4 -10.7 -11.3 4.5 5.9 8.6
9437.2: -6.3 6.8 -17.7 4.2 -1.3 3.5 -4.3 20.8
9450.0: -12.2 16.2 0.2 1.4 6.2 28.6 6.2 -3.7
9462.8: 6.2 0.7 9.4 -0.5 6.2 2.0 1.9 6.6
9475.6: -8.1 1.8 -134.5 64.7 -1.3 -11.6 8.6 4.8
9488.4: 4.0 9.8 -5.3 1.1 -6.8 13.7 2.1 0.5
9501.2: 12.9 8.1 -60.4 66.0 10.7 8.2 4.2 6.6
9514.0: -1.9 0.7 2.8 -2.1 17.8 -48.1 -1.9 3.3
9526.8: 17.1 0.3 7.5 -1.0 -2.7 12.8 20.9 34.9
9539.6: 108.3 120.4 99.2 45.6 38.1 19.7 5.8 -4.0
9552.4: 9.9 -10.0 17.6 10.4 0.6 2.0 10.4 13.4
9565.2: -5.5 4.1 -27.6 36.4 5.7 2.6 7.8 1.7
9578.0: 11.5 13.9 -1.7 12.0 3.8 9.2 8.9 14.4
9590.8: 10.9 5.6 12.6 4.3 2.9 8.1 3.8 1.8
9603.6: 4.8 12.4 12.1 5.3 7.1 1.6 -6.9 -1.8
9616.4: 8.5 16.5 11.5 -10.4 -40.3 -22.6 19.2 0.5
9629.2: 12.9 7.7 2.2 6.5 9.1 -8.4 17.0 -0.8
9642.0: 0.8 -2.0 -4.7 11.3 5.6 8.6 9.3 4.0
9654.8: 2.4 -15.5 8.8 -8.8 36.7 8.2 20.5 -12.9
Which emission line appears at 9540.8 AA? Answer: H-beta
